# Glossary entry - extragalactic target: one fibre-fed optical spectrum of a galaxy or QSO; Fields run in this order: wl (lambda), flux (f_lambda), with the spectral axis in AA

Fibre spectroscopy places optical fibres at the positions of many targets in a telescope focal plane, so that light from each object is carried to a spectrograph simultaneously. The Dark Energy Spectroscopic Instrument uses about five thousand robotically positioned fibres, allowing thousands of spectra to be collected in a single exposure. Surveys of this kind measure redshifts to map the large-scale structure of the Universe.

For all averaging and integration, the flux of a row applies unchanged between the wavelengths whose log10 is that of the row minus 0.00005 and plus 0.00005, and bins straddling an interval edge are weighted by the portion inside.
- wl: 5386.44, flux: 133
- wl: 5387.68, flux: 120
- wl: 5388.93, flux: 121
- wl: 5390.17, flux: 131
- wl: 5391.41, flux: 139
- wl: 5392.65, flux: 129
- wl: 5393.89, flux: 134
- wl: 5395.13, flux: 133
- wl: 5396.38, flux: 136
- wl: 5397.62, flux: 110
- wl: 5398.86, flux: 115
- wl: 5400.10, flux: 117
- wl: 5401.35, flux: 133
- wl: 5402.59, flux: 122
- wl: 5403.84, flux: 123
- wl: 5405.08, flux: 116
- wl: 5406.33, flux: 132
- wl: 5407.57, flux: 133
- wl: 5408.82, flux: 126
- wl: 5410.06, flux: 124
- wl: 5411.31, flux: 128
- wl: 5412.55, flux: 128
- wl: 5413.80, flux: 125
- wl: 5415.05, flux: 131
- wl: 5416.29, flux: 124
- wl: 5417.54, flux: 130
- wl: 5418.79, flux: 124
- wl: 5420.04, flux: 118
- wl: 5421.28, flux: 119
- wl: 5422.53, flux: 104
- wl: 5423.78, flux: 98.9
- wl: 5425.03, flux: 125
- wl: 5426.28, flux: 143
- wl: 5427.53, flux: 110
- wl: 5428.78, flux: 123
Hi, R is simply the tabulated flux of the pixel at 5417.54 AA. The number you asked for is 130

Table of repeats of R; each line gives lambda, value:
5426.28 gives 143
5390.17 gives 131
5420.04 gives 118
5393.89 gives 134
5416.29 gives 124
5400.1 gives 117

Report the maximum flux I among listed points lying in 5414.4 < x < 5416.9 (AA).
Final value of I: 131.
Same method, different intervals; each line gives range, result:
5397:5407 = 133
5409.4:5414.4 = 128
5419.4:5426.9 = 143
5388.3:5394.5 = 139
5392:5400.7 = 136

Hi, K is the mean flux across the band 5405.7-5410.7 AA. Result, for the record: 129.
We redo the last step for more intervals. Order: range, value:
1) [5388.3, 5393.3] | 130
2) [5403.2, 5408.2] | 126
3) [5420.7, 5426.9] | 118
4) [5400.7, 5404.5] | 126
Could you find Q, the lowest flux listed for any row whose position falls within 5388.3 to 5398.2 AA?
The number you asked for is 110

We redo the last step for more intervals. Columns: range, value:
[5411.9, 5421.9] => 118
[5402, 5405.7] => 116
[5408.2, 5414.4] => 124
